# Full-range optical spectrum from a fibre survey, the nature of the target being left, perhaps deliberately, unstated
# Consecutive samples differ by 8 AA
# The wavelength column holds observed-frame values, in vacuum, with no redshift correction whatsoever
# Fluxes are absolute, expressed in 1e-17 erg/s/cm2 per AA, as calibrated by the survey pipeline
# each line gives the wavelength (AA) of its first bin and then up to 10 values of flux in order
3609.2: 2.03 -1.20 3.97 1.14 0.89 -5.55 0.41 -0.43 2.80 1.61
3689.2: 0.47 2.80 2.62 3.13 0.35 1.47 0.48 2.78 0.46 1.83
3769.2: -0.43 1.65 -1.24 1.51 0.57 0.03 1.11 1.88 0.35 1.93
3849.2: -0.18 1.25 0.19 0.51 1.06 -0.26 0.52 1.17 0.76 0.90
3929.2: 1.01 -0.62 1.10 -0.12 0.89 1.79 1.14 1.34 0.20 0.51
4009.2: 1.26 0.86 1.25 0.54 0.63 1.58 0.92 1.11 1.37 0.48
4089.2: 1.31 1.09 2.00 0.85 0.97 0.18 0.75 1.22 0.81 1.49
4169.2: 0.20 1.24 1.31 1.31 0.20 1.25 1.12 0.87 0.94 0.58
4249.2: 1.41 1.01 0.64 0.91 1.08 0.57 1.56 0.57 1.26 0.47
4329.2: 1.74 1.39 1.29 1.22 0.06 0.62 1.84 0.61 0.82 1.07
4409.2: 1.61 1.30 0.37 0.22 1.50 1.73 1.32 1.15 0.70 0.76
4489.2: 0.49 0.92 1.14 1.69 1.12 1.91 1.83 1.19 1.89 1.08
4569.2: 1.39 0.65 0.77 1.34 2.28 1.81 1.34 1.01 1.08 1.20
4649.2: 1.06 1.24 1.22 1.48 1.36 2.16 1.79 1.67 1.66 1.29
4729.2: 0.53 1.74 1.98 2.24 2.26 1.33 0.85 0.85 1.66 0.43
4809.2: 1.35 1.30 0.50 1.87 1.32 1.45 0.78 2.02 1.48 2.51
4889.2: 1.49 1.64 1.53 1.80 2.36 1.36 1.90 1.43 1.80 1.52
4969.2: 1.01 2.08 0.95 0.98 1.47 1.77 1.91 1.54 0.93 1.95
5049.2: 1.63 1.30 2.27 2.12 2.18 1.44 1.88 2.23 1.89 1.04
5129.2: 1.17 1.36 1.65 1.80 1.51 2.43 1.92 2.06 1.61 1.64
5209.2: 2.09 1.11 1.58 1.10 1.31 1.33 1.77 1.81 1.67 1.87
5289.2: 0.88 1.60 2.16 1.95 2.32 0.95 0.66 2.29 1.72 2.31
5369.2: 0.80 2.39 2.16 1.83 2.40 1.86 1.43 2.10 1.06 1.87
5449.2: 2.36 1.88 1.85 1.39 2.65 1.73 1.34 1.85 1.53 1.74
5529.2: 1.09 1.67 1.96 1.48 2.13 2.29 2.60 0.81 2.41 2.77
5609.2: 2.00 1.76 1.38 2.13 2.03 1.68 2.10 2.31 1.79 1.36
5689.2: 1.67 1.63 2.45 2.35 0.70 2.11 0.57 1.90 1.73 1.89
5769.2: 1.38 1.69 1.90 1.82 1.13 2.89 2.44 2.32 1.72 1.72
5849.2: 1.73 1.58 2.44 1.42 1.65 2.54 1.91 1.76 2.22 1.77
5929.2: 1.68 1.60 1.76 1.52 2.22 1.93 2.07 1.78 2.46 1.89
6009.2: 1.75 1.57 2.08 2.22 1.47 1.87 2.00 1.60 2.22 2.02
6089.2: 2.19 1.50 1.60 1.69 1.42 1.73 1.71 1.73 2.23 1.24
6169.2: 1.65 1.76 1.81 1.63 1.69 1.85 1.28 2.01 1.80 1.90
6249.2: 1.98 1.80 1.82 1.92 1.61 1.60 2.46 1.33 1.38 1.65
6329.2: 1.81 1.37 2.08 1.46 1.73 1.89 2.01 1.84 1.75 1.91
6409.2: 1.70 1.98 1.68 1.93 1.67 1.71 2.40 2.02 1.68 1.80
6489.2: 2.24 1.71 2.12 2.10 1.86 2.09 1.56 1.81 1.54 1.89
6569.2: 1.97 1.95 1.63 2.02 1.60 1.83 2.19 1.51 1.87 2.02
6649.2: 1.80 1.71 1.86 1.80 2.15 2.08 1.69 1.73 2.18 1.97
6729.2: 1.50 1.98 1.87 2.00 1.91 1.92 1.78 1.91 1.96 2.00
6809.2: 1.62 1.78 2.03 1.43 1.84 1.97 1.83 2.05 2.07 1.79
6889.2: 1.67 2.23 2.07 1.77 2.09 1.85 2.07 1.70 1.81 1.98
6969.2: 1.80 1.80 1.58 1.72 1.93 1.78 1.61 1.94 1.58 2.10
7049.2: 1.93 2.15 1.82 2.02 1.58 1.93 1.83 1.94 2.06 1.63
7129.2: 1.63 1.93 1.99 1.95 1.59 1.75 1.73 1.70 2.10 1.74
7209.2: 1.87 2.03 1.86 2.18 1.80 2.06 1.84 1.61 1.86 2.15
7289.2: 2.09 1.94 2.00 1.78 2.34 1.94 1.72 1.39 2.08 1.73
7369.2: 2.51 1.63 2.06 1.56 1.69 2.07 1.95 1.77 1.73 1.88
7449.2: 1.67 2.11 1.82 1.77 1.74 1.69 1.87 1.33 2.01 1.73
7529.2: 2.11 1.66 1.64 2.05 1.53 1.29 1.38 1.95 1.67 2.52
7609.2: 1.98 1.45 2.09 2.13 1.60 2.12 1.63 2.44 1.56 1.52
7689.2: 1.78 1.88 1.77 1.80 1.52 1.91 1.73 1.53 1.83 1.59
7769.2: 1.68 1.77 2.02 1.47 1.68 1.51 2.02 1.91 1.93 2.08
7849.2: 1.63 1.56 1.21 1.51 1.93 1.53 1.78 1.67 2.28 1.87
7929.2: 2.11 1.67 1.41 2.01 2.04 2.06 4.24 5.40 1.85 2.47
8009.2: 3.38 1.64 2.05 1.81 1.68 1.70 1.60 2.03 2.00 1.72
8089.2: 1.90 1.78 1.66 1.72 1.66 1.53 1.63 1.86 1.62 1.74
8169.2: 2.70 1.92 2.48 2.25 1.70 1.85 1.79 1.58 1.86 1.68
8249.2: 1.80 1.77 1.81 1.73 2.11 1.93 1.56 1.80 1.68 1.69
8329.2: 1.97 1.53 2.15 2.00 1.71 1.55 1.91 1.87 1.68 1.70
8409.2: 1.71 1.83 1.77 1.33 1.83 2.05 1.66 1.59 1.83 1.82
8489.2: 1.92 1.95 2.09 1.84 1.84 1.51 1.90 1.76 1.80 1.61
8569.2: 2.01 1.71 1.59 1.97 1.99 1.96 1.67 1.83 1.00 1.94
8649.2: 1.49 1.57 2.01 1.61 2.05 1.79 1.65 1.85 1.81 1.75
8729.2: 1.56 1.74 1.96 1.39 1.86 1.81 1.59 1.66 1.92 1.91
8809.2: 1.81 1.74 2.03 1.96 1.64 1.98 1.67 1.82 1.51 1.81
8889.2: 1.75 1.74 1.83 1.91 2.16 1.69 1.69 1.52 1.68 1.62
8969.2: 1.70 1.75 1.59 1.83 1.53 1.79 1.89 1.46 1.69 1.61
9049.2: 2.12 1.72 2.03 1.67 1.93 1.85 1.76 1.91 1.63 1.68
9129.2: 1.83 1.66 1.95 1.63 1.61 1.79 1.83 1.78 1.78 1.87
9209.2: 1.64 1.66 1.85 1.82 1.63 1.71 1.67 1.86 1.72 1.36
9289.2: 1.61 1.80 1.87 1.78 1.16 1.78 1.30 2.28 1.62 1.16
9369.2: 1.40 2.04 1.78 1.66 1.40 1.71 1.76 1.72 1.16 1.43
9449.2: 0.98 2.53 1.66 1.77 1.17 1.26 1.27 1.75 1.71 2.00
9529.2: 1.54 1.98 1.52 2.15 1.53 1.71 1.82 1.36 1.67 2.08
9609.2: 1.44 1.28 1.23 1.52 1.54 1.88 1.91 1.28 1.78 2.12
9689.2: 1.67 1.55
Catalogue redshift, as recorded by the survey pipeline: 0.216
